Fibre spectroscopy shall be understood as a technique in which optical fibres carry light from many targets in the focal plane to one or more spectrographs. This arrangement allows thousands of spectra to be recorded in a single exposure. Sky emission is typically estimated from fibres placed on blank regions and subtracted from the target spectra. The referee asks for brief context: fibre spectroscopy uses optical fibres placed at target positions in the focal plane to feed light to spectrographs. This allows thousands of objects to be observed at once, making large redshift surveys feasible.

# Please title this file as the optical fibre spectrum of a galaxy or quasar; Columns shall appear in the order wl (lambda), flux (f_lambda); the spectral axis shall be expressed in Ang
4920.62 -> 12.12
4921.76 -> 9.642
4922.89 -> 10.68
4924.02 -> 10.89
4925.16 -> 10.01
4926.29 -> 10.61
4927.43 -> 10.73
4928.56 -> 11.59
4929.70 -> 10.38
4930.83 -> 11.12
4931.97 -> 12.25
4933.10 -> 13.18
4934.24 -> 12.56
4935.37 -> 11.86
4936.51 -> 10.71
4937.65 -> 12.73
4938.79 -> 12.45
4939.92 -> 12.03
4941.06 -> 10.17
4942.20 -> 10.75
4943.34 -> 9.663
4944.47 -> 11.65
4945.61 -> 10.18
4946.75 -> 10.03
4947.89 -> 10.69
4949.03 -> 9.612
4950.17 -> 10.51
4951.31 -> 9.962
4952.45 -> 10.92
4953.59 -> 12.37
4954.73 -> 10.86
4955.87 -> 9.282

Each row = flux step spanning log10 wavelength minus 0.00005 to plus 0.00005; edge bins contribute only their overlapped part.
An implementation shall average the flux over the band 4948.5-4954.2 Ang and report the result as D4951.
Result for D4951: 10.7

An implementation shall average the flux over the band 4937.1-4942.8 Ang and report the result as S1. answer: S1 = 11.6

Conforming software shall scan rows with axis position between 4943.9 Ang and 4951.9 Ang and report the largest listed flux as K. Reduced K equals 11.65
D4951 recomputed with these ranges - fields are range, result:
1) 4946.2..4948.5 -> 10.3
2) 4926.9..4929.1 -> 11.2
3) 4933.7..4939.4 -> 12.1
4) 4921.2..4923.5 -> 10.2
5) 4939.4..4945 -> 10.8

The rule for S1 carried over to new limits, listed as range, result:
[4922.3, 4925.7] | 10.5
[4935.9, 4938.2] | 11.7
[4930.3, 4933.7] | 12.2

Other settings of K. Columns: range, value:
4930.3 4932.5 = 12.25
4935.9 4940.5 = 12.73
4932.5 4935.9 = 13.18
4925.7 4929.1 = 11.59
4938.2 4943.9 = 12.45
